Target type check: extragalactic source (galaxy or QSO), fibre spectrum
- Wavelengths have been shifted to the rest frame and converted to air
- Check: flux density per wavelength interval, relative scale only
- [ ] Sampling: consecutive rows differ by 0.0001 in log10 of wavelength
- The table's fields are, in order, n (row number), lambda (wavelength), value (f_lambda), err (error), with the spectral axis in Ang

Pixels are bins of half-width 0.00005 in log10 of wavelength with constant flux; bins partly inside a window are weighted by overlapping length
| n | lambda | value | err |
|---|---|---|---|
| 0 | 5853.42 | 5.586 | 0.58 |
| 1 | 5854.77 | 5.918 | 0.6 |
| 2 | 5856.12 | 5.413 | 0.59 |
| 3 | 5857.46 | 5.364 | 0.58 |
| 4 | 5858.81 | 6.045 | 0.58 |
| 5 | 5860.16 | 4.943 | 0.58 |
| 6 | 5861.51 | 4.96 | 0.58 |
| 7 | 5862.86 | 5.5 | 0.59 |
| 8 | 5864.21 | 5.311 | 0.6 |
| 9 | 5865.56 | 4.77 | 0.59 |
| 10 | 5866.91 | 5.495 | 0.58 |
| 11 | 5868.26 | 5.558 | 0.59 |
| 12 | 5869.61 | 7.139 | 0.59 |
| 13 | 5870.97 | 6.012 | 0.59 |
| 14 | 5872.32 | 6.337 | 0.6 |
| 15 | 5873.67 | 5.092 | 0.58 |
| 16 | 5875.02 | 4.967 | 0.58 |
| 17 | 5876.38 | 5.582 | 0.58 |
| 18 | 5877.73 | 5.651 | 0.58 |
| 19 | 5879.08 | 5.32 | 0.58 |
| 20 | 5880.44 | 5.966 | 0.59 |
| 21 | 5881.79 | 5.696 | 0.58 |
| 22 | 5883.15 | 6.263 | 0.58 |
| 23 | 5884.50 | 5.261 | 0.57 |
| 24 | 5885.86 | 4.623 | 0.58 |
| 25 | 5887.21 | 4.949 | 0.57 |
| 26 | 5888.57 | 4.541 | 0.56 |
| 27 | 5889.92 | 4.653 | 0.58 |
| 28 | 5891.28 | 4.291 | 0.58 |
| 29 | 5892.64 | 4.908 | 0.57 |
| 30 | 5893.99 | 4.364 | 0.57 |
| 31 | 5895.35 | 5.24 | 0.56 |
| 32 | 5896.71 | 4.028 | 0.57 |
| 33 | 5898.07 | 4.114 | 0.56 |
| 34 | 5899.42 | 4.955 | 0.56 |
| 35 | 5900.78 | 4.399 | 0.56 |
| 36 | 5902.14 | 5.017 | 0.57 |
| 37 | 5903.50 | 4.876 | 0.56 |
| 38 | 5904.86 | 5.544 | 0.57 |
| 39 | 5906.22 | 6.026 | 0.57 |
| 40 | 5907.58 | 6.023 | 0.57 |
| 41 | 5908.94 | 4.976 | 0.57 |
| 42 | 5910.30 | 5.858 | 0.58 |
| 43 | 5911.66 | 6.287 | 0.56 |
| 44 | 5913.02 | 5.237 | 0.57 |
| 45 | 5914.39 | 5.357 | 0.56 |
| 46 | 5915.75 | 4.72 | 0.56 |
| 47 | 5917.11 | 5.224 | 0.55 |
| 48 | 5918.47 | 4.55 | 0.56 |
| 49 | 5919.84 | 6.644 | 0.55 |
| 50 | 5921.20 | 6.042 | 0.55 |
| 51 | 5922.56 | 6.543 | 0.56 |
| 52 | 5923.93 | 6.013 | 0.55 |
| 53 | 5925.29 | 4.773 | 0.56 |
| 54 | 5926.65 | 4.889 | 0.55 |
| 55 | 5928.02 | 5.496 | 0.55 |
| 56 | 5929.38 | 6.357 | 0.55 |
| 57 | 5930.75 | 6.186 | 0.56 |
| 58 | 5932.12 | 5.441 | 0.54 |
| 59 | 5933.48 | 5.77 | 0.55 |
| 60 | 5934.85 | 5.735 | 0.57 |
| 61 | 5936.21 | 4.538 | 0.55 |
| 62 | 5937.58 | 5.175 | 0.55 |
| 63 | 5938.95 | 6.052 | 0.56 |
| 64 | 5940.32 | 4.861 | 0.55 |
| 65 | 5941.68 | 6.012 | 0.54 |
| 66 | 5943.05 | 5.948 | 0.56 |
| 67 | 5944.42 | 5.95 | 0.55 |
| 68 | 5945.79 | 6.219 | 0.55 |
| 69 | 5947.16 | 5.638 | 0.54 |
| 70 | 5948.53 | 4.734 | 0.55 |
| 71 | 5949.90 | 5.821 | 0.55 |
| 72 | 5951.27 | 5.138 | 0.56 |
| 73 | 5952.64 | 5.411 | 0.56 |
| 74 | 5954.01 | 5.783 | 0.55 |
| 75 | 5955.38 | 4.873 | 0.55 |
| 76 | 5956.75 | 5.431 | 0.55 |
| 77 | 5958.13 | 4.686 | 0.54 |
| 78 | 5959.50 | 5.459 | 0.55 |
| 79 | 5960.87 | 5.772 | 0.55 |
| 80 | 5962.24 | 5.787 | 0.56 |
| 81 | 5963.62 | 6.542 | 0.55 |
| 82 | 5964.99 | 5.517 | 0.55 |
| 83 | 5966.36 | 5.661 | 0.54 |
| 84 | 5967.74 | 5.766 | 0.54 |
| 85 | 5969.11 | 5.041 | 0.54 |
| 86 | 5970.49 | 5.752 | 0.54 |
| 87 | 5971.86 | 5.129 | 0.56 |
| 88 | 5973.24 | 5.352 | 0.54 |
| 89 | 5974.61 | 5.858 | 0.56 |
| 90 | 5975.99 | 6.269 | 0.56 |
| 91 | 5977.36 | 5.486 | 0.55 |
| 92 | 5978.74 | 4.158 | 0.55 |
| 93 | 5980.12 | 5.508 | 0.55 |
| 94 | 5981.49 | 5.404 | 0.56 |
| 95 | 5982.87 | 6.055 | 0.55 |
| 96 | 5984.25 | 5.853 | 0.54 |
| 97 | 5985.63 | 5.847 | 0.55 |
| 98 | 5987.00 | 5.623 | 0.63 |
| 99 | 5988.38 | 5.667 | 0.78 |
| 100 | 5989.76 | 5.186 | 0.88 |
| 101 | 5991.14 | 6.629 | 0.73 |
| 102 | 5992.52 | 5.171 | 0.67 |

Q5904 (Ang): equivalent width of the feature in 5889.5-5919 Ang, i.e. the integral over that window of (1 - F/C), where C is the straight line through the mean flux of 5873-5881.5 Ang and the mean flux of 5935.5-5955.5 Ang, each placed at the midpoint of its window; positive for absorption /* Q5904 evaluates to 2.31 Ang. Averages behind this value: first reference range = 5.44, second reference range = 5.5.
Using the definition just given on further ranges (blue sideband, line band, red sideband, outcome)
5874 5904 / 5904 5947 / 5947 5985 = -3.3 Ang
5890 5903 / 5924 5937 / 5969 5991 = -1.3 Ang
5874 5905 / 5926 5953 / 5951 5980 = -1.3 Ang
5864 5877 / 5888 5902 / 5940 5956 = 2.6 Ang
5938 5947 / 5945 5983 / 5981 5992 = 1.9 Ang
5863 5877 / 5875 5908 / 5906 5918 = 2.8 Ang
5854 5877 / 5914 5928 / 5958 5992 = 0.3 Ang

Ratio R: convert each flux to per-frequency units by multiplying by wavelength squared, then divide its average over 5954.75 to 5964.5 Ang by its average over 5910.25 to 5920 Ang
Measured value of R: 1.04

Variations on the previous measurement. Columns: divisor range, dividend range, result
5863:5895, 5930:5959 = 1.05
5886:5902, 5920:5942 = 1.24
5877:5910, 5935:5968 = 1.11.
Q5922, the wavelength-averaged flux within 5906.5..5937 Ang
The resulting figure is 5.58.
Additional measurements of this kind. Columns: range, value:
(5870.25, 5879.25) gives 5.58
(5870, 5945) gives 5.38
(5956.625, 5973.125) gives 5.54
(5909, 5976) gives 5.56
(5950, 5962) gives 5.36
